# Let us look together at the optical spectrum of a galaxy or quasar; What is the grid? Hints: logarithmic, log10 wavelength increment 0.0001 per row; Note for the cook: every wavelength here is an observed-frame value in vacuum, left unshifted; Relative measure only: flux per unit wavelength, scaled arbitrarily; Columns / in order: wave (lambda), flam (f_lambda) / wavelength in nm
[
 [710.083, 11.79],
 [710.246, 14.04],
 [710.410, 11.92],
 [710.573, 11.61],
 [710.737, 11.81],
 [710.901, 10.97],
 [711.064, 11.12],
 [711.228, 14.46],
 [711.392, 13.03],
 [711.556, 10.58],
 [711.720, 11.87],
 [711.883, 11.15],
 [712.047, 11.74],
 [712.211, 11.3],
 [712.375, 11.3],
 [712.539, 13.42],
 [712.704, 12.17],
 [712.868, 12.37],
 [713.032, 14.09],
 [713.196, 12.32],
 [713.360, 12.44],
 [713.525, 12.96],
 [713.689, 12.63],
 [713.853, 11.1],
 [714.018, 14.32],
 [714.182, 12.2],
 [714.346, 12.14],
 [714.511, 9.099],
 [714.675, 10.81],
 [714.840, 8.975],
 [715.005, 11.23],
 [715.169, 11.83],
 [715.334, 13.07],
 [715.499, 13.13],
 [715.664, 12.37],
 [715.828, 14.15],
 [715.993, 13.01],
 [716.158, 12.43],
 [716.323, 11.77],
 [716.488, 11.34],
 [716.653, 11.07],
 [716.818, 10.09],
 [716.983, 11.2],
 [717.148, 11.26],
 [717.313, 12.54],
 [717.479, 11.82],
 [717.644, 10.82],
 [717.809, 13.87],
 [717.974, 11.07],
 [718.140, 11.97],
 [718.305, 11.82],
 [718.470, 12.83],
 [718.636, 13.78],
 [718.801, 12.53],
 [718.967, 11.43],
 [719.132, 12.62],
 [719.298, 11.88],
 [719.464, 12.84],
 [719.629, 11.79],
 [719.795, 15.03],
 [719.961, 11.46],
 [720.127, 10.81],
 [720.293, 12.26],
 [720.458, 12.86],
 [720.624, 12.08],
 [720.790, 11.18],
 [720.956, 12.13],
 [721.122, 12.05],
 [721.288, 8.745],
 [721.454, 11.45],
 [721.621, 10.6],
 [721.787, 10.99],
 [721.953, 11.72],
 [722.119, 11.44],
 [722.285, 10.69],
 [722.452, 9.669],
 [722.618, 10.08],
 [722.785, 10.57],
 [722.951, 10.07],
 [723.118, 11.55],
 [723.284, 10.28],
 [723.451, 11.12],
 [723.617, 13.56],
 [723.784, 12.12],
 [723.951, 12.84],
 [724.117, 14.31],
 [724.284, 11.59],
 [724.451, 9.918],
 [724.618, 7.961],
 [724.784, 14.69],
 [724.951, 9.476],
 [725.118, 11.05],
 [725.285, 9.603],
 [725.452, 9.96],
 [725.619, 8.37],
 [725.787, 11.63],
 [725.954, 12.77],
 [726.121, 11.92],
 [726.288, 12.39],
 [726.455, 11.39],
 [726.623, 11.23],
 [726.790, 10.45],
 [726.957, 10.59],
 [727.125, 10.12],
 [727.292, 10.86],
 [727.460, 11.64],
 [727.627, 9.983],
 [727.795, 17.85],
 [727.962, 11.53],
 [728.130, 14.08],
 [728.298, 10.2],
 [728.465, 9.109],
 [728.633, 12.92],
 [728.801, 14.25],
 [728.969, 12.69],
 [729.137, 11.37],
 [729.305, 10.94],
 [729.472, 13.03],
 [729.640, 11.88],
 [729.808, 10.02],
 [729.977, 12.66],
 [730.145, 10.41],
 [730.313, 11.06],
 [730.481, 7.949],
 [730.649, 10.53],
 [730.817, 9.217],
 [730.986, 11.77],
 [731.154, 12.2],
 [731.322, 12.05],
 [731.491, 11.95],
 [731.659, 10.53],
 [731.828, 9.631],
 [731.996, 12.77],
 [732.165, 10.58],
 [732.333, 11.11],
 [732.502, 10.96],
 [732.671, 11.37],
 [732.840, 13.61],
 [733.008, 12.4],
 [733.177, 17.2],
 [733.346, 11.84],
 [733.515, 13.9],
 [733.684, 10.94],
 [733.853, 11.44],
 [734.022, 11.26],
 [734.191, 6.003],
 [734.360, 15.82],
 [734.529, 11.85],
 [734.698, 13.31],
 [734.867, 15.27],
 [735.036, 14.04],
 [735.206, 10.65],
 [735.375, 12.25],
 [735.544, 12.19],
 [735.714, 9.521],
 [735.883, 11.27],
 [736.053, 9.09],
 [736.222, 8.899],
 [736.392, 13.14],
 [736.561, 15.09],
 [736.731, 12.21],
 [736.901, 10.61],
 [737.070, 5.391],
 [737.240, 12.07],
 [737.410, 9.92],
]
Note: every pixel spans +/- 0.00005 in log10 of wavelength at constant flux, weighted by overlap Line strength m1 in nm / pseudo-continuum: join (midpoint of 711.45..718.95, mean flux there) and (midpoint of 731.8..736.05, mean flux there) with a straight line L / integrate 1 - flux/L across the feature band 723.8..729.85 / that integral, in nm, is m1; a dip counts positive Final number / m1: 0.241 nm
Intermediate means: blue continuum 12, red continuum 12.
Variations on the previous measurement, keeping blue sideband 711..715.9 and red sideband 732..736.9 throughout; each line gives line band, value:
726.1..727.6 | 0.12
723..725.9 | 0.21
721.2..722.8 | 0.20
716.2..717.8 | 0.08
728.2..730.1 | 0.05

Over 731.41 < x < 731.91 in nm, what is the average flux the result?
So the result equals 10.7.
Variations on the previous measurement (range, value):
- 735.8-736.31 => 9.76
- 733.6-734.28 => 9.95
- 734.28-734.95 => 14.1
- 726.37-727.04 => 10.9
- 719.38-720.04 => 12.8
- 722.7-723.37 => 10.6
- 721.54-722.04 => 11.1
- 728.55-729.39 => 12.4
